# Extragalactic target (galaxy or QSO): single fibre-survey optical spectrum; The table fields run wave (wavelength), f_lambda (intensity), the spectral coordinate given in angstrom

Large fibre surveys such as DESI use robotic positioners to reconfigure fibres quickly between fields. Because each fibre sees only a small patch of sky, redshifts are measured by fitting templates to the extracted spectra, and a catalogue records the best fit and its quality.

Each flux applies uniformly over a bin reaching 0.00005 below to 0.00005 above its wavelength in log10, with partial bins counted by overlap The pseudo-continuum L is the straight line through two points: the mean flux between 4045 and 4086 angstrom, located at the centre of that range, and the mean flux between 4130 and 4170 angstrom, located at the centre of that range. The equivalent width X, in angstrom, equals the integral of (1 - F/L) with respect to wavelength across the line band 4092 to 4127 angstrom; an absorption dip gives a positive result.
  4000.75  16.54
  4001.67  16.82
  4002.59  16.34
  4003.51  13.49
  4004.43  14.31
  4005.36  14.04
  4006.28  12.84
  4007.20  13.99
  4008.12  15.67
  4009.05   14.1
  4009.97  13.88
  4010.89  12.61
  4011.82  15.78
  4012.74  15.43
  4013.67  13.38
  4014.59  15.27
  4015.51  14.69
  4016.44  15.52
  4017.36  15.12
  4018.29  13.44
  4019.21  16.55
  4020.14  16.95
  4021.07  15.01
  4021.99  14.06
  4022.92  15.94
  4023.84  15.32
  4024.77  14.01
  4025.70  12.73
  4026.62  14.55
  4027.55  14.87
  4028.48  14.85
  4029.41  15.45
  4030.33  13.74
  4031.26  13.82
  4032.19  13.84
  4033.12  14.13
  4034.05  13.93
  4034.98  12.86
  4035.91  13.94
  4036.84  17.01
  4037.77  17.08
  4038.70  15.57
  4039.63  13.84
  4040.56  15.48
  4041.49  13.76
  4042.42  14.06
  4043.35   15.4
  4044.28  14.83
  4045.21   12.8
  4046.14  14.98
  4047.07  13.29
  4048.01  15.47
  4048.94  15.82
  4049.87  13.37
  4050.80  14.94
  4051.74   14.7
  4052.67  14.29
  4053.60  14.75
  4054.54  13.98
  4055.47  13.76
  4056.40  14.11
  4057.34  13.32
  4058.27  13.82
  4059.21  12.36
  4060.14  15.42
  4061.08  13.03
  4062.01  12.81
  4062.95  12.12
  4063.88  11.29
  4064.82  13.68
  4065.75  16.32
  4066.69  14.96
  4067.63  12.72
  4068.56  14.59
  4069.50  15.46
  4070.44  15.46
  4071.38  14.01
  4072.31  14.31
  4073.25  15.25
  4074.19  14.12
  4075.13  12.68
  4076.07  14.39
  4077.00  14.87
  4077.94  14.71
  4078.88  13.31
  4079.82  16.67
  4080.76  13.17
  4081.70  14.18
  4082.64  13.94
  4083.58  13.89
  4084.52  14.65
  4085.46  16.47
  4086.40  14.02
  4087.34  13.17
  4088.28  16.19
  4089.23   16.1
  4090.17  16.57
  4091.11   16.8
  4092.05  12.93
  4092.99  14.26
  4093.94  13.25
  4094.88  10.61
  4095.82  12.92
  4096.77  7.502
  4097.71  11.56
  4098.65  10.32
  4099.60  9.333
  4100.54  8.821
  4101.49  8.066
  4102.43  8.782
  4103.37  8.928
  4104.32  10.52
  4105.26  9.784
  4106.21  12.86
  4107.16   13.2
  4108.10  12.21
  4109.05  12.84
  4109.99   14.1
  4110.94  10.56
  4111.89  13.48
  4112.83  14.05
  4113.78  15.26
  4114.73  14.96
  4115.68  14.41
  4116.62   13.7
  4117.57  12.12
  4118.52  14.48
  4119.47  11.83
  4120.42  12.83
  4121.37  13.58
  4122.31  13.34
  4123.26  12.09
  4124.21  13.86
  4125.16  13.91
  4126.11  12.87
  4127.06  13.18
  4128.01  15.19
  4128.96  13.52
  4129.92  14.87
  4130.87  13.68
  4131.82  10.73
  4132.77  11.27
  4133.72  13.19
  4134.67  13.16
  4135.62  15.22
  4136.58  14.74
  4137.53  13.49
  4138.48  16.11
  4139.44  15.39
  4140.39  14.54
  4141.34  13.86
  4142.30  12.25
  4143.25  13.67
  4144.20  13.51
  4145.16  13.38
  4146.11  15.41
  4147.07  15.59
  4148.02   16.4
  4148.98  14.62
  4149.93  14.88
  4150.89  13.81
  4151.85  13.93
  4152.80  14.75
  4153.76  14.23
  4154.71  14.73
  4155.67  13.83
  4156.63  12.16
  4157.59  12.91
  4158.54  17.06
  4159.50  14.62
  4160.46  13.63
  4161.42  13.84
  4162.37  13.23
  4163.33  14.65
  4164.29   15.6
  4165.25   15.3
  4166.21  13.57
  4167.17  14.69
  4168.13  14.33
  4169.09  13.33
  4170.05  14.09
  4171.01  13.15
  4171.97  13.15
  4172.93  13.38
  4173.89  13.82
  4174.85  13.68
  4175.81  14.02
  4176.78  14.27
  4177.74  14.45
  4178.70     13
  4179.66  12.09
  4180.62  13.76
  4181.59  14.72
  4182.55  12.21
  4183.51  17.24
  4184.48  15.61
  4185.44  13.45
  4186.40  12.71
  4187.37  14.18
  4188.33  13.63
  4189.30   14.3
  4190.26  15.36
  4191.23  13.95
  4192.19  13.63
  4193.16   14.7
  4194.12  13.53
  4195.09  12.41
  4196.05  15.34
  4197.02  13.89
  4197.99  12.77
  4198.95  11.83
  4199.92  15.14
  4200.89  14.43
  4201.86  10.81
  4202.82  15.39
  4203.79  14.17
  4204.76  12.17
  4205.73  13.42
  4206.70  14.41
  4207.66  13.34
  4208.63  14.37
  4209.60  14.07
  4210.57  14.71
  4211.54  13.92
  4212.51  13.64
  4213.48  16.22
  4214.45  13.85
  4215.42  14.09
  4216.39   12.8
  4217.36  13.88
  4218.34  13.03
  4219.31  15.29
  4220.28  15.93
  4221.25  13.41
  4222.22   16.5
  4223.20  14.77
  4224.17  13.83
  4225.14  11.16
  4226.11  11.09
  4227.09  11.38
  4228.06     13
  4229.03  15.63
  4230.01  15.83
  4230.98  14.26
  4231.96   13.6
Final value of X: 4.9 angstrom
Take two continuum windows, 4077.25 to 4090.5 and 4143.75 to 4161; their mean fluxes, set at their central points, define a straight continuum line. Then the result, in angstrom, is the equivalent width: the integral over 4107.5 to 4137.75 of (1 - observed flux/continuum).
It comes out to 2.4 angstrom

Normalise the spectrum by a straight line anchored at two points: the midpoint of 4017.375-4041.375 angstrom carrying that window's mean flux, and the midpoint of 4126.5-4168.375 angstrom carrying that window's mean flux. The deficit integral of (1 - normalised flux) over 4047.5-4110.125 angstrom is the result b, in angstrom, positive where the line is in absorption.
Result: 4.73 angstrom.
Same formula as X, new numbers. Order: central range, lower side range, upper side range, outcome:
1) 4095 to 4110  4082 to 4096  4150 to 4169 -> 3.9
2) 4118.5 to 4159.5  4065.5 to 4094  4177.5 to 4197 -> 1.1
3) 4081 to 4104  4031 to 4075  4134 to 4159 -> 2.7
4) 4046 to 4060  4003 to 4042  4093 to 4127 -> -0.5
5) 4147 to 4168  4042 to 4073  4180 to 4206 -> -0.7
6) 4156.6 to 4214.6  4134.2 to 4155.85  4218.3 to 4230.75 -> 0.9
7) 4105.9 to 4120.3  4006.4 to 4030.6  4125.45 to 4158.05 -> 0.8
